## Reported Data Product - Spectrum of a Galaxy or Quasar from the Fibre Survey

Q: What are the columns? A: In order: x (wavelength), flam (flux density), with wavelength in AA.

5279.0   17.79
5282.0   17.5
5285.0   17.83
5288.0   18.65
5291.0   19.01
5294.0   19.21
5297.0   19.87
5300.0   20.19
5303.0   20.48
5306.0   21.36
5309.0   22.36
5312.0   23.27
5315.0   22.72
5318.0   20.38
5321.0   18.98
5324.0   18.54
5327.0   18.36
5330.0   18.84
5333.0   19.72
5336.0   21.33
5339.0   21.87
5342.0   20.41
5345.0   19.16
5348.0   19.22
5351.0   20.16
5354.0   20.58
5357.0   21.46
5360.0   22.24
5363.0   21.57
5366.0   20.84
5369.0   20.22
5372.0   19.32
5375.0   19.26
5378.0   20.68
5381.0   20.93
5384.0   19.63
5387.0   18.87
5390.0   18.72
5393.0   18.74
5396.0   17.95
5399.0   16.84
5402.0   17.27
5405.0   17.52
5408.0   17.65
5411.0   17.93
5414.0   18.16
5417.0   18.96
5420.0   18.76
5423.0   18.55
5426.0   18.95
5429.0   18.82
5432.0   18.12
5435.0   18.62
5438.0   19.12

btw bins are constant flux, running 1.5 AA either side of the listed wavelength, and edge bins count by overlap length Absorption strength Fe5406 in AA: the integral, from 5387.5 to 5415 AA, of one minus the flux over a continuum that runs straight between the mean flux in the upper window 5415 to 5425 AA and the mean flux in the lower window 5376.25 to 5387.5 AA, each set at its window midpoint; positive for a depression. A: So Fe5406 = 2.15 AA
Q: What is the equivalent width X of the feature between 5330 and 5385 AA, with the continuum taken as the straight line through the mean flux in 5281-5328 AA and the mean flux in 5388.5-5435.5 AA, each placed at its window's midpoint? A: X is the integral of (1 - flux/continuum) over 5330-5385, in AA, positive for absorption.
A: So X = -3.9 AA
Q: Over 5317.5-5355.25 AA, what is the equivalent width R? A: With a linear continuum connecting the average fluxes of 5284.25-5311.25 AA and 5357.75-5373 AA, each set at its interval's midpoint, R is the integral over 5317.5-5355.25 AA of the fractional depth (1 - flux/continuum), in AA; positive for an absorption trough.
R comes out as 1.4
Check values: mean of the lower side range 20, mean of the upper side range 20.9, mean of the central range 19.8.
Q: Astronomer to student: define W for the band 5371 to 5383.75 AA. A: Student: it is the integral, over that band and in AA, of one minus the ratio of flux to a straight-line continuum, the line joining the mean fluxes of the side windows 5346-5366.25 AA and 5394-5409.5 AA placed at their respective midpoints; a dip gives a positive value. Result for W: -0.51 AA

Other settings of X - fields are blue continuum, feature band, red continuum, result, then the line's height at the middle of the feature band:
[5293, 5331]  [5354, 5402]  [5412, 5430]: -1.0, 19.4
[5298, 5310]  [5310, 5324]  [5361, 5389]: -0.2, 20.8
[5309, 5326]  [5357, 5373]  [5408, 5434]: -1.0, 19.8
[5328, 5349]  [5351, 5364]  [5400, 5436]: -1.1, 19.6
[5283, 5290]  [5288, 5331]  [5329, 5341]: -2.1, 19.3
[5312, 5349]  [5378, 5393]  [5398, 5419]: -0.9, 18.5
